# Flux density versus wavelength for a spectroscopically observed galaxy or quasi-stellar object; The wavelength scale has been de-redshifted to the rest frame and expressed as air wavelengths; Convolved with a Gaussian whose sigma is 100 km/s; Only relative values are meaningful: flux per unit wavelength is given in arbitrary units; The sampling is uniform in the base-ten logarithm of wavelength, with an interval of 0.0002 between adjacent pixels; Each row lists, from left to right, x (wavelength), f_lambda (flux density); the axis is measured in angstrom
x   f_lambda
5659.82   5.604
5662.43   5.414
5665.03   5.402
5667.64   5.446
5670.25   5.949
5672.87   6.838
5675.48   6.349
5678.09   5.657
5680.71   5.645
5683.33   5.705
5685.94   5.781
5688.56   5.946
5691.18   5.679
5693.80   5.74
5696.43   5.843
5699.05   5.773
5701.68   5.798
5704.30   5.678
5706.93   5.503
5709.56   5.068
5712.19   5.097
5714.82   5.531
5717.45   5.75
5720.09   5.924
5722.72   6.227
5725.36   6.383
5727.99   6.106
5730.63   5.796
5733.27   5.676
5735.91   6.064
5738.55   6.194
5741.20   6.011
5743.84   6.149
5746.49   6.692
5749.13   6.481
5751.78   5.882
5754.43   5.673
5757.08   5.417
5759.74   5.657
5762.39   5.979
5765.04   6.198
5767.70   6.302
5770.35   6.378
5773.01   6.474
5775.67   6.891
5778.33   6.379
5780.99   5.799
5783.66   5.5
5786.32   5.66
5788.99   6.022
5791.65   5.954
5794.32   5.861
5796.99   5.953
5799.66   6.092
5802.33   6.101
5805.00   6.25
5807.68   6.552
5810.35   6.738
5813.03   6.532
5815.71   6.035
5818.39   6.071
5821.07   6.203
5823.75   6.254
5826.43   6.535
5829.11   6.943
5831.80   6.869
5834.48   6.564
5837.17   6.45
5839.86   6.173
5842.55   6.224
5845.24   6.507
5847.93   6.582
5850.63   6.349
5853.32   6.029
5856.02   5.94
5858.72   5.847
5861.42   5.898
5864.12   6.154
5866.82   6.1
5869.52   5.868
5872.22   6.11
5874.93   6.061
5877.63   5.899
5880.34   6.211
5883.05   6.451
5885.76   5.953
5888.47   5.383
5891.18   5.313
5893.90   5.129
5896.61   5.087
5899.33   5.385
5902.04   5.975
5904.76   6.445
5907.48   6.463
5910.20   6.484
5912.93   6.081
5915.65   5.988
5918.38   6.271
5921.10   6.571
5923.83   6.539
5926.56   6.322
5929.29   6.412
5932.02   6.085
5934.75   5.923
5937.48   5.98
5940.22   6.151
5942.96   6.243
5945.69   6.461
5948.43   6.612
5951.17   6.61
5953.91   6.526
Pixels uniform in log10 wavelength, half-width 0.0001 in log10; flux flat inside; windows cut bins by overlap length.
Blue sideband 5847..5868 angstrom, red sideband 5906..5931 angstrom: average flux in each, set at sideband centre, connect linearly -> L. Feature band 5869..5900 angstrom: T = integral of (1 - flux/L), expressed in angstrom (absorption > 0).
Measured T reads 2.3 angstrom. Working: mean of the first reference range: 6.1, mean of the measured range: 5.74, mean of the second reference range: 6.34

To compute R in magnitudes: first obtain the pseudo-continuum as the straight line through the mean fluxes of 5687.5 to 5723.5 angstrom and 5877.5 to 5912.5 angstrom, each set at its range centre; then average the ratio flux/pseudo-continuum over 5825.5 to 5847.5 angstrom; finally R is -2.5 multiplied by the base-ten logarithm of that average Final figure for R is -0.13 mag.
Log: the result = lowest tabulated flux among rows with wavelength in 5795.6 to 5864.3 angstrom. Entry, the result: 5.847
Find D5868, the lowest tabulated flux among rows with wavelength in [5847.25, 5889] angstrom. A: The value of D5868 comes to 5.383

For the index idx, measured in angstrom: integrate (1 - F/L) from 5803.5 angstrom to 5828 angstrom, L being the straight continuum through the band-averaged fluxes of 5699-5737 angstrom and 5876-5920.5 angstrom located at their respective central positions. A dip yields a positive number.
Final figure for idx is -2.1 angstrom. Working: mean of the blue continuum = 5.76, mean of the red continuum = 5.92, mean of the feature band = 6.36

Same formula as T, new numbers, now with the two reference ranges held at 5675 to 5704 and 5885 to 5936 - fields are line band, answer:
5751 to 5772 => -0.3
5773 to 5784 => -0.7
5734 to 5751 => -1.1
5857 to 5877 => -0.2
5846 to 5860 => -0.5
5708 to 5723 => 0.7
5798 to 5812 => -1.1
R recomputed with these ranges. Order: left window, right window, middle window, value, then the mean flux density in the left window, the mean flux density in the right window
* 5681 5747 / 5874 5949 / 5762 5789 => -0.045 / 5.83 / 6.06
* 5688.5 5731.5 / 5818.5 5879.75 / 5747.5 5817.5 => -0.018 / 5.75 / 6.25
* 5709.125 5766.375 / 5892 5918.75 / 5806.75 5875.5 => -0.068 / 5.92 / 5.9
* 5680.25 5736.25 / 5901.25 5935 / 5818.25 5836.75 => -0.079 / 5.76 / 6.29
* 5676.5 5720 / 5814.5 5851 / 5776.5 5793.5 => 0.041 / 5.65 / 6.41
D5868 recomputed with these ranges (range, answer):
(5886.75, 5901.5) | 5.087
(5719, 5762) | 5.417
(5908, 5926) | 5.988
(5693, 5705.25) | 5.678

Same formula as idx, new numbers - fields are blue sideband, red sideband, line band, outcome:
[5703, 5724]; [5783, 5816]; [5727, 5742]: -0.7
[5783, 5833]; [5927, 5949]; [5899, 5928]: -0.2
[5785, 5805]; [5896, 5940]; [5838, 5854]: -0.8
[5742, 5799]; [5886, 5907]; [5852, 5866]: -0.6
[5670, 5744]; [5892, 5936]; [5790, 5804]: -0.1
